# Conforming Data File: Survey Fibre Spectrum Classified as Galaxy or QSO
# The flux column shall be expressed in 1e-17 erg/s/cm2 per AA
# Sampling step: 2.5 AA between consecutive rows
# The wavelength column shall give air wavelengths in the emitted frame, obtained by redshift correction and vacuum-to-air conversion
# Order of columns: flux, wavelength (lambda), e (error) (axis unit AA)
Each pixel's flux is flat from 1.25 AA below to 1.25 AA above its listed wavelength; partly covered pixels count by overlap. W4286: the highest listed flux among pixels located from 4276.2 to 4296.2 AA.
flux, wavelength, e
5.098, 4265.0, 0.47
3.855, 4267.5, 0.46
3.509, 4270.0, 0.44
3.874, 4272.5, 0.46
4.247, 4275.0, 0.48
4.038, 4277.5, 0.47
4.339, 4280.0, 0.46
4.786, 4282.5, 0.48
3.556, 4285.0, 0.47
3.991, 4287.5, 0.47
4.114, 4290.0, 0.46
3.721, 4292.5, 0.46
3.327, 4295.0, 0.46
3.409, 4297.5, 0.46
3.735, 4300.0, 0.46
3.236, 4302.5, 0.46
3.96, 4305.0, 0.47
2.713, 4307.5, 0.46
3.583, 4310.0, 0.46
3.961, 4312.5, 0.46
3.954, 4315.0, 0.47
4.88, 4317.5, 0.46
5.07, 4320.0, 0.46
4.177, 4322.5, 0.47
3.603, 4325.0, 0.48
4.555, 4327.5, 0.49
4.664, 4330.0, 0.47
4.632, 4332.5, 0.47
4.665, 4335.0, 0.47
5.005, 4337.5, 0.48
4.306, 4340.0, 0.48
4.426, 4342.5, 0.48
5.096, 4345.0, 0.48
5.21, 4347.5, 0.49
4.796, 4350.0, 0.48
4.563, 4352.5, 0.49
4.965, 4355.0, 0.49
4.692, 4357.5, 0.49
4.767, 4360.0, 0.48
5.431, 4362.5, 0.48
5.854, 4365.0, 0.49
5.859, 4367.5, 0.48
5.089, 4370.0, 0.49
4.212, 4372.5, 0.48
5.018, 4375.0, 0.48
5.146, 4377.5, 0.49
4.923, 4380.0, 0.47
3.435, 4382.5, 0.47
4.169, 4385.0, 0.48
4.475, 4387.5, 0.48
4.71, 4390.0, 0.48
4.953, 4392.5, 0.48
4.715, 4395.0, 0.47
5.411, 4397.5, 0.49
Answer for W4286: 4.786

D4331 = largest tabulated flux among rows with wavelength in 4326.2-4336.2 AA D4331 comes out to 4.665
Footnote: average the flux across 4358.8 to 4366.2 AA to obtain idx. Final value 5.35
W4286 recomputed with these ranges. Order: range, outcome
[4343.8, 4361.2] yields 5.21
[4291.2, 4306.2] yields 3.96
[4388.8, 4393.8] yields 4.953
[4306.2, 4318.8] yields 4.88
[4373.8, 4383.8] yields 5.146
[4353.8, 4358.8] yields 4.965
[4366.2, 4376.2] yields 5.859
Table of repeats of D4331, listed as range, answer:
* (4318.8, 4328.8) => 5.07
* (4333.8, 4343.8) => 5.005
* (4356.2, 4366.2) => 5.854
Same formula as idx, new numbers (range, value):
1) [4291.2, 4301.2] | 3.55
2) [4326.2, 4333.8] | 4.61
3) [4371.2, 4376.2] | 4.62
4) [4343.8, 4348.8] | 5.15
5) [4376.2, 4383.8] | 4.5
